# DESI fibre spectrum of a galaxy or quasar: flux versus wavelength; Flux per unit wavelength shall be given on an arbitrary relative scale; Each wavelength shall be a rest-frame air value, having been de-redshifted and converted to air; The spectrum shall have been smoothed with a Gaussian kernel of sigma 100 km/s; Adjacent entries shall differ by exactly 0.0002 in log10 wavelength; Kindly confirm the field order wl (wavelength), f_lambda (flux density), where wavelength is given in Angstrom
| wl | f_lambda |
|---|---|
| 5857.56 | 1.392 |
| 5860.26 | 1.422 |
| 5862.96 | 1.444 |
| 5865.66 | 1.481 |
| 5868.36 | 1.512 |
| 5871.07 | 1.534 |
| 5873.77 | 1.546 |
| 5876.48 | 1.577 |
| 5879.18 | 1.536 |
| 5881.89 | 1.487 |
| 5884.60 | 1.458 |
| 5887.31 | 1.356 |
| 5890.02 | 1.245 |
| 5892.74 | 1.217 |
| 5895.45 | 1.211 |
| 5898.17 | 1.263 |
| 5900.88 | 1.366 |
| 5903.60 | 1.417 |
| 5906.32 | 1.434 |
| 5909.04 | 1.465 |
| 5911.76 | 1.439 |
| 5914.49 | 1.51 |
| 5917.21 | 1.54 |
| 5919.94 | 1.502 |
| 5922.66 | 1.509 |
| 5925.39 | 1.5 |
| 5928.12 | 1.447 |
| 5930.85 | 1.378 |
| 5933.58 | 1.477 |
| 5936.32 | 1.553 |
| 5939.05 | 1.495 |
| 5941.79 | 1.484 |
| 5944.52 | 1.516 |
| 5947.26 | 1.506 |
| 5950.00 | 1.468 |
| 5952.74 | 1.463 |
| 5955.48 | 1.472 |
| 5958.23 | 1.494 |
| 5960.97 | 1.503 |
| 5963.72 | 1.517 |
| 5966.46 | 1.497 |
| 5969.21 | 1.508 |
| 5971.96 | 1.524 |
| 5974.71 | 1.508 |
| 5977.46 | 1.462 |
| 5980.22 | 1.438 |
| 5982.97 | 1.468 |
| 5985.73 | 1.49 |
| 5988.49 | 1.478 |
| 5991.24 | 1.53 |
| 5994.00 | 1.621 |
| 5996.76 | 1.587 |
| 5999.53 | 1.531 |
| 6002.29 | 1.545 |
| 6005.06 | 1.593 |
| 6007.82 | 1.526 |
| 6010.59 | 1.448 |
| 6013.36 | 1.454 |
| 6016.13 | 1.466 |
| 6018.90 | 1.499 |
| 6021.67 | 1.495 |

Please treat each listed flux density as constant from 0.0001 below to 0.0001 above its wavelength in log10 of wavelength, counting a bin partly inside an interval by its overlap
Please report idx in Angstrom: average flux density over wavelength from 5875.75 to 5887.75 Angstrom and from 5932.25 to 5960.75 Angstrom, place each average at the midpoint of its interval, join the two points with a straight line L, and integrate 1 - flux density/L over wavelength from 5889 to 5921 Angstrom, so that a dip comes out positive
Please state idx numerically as 2.26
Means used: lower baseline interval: 1.49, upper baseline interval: 1.49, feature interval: 1.38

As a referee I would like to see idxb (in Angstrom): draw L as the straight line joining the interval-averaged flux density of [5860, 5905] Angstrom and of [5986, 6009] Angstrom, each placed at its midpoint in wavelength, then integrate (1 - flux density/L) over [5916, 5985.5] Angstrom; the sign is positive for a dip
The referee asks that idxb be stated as 0.2 Angstrom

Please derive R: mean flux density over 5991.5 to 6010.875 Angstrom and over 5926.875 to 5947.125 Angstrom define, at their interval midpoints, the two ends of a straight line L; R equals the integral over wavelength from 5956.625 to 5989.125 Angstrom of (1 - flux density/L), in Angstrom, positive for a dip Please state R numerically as 0.66 Angstrom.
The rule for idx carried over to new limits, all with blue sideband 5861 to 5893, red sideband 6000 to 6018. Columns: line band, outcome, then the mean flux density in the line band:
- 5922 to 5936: 0.1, 1.47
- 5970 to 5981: 0.1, 1.49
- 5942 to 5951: -0.1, 1.5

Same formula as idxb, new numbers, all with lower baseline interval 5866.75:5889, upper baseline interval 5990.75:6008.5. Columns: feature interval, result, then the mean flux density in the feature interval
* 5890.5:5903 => 1.9 Angstrom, 1.27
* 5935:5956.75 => 0.6 Angstrom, 1.5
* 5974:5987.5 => 0.7 Angstrom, 1.47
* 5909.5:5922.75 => 0.2 Angstrom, 1.5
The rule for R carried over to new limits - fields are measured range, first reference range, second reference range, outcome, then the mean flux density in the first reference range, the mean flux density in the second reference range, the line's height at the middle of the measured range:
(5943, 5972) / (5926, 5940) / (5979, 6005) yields 0.0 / 1.47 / 1.52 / 1.49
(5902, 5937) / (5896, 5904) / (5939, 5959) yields -2.1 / 1.33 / 1.49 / 1.39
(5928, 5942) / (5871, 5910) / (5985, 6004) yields -0.1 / 1.4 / 1.54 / 1.46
